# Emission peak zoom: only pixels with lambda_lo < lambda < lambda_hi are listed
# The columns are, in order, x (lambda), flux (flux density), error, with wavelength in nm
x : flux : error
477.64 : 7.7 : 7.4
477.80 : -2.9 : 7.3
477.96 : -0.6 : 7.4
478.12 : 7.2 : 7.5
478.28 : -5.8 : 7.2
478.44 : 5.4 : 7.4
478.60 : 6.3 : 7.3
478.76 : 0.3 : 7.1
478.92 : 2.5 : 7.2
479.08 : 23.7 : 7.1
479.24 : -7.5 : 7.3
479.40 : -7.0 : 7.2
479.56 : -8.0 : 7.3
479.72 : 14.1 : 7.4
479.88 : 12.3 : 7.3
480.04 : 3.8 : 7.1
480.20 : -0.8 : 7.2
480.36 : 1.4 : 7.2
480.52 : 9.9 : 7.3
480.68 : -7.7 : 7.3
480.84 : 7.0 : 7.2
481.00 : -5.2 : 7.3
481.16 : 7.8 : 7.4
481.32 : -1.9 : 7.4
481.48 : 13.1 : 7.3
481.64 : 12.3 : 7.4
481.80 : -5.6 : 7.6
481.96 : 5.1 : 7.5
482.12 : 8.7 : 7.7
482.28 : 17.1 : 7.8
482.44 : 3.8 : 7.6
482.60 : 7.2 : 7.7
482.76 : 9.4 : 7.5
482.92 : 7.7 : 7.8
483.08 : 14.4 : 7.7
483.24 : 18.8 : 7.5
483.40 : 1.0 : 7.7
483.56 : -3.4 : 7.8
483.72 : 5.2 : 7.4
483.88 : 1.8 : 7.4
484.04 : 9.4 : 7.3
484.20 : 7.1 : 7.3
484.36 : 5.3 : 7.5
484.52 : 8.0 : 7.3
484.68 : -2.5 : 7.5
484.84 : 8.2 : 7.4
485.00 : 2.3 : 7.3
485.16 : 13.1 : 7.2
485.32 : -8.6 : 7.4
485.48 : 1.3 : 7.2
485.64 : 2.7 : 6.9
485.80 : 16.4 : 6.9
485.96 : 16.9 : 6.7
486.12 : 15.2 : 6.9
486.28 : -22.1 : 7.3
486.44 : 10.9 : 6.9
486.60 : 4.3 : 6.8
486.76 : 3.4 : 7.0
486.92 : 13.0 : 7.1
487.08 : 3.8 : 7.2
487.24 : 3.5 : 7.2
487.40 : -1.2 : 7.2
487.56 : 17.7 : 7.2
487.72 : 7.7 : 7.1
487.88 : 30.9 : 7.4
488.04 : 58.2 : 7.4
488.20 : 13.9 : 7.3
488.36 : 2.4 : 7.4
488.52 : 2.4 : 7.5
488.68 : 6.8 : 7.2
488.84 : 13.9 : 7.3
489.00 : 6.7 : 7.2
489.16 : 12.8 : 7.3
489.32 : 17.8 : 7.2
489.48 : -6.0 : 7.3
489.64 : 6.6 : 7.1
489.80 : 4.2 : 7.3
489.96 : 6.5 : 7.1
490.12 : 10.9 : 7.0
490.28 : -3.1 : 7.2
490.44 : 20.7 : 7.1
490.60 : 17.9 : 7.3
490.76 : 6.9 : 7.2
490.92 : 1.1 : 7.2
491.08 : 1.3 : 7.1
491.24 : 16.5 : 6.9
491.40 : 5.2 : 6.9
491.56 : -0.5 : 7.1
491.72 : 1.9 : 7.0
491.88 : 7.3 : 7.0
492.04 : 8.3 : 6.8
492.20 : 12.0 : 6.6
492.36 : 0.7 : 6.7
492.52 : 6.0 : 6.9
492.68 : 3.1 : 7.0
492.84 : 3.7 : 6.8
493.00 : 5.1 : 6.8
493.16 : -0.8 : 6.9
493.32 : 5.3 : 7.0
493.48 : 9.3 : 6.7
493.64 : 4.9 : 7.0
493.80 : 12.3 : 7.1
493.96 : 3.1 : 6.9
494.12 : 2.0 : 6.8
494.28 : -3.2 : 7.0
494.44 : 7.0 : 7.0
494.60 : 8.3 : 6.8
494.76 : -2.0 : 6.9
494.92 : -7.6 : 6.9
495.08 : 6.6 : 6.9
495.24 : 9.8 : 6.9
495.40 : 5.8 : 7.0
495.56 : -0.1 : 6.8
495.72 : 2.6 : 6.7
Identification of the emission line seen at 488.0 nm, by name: H-gamma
